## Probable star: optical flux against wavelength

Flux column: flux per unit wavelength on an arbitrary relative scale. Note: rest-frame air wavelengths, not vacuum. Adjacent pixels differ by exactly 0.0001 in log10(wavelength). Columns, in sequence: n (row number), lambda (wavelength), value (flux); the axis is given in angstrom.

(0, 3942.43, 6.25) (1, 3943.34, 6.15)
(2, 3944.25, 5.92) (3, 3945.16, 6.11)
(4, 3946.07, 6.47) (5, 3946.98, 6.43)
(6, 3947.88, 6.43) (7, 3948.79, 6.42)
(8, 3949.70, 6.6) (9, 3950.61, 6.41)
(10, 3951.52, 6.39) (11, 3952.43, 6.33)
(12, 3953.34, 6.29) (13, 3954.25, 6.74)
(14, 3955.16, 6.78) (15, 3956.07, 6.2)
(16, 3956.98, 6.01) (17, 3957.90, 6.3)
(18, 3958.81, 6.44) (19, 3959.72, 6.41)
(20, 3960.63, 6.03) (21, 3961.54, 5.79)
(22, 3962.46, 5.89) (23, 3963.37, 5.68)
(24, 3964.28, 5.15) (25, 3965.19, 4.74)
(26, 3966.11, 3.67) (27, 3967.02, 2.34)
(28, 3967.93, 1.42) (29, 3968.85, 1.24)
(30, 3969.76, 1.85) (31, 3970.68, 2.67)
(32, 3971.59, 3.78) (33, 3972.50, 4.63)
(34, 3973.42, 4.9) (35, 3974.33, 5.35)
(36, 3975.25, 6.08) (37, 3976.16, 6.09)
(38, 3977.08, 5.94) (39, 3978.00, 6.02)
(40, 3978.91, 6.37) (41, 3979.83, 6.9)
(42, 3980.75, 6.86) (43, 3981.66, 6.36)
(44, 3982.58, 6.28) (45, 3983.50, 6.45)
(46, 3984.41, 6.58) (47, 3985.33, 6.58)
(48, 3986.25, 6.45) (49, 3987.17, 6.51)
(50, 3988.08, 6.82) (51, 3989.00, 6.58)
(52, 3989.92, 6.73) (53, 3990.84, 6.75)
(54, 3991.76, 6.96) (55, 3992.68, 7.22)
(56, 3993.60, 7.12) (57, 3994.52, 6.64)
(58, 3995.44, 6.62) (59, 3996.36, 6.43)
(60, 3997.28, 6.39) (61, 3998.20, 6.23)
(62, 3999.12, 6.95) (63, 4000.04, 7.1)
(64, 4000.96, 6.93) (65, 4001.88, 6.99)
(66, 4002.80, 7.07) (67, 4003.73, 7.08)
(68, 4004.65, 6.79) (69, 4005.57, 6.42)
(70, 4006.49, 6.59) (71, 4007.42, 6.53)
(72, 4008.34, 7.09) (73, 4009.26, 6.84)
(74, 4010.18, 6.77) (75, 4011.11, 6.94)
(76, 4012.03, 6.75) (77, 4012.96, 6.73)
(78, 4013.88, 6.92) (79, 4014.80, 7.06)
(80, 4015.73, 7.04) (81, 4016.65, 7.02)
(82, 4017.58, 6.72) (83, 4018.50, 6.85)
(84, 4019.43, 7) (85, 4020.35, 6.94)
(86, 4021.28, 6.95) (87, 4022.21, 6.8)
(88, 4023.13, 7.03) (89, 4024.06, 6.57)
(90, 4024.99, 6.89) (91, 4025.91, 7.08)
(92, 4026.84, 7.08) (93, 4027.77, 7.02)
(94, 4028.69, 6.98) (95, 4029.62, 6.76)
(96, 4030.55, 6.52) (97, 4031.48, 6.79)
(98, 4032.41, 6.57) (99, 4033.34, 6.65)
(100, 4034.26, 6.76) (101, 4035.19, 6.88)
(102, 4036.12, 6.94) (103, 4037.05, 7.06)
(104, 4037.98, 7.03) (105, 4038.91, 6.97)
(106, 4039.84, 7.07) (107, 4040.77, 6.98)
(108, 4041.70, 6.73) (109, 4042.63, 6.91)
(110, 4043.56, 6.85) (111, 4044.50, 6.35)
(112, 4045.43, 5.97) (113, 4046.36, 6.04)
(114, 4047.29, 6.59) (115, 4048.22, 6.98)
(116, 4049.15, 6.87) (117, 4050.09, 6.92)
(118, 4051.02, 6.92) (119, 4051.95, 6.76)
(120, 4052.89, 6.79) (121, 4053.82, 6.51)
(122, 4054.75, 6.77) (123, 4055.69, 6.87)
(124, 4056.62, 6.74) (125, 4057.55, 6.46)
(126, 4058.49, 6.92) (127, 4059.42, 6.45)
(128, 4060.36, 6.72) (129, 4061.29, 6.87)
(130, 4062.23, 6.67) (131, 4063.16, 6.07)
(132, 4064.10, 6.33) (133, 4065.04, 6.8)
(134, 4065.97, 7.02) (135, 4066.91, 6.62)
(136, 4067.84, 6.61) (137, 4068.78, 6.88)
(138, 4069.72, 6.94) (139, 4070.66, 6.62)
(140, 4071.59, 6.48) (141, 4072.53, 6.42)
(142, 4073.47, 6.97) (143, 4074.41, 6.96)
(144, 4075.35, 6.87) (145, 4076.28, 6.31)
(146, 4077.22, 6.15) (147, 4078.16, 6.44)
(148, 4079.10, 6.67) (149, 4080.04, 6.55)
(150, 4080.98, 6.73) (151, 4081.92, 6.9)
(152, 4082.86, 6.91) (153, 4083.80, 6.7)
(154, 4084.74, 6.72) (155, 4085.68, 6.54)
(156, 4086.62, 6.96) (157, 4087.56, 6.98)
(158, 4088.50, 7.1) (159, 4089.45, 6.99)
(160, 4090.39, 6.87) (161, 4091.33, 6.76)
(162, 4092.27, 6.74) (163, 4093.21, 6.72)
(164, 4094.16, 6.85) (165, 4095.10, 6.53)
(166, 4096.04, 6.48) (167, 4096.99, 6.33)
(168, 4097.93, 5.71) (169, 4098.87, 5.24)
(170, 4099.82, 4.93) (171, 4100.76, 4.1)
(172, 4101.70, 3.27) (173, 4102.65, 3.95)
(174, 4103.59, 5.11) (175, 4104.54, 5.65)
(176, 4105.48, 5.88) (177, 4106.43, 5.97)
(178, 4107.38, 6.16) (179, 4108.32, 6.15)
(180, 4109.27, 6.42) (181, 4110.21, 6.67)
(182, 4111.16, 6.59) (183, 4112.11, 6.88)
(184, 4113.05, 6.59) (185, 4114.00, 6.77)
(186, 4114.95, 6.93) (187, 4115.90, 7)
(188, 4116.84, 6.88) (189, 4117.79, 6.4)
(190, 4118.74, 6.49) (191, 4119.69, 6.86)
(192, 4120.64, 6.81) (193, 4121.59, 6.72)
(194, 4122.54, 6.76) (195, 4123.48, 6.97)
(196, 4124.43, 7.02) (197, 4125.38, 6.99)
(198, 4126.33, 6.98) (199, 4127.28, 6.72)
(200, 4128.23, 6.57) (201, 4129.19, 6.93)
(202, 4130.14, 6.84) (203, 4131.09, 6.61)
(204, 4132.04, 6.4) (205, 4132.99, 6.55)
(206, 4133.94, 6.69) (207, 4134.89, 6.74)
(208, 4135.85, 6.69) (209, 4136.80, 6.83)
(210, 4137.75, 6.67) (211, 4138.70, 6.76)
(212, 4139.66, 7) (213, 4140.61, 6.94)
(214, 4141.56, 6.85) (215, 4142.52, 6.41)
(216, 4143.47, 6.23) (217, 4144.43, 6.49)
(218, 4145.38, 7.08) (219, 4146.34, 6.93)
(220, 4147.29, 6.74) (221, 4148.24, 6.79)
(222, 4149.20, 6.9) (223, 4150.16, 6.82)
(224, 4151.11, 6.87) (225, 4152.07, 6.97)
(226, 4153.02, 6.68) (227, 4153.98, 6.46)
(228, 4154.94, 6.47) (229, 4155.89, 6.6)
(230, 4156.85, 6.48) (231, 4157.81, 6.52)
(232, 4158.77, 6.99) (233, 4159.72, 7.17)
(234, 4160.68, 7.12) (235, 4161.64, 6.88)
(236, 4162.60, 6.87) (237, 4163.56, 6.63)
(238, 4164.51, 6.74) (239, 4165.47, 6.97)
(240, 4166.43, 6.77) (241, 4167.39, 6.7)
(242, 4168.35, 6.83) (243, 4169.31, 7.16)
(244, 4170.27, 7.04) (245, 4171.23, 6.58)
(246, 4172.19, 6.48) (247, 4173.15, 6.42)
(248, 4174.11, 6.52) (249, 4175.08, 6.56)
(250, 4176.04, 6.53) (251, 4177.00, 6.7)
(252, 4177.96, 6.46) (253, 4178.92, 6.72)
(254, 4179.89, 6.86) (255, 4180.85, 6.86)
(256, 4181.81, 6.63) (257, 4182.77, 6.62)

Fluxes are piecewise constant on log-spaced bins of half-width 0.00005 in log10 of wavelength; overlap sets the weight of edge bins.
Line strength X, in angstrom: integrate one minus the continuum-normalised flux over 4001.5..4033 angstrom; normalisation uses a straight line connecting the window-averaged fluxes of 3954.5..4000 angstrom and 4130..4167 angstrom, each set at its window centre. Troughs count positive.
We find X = -4.66 angstrom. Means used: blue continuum 5.74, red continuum 6.75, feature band 6.86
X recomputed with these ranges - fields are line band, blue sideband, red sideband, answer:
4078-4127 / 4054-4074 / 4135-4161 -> 2.3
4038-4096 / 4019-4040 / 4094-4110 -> -4.9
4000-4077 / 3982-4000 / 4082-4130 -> -2.7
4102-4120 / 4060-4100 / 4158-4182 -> 1.1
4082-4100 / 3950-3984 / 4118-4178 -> -0.7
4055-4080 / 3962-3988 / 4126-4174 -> -2.8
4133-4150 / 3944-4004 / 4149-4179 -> -0.3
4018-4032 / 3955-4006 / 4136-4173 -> -1.8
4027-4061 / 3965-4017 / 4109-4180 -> -2.5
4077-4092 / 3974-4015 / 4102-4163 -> -0.3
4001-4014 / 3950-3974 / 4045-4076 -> -2.3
